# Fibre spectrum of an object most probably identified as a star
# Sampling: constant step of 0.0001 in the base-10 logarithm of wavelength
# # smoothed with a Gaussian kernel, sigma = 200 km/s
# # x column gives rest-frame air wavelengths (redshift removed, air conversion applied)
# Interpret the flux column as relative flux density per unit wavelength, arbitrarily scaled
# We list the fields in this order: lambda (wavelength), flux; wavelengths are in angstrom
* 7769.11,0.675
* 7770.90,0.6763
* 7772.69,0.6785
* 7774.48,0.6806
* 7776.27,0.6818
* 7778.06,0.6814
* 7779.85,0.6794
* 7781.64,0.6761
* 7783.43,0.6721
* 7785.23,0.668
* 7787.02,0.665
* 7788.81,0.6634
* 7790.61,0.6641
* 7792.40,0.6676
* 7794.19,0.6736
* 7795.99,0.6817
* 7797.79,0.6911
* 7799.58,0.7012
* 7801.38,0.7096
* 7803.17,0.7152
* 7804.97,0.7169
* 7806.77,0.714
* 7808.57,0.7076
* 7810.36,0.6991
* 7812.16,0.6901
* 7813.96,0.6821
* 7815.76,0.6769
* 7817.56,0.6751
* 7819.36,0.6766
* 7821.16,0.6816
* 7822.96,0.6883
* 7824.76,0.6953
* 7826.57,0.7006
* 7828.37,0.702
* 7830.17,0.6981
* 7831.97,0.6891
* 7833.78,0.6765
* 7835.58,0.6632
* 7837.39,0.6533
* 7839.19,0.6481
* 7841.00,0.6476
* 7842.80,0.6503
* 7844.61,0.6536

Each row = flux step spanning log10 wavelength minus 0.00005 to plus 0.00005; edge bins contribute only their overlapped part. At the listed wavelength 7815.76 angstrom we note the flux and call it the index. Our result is 0.6769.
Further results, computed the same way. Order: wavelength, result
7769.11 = 0.675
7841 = 0.6476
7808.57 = 0.7076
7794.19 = 0.6736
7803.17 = 0.7152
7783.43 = 0.6721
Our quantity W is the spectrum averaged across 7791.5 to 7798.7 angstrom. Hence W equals 0.679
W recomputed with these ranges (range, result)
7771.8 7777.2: 0.68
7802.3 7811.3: 0.71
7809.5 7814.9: 0.69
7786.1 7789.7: 0.665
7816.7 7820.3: 0.676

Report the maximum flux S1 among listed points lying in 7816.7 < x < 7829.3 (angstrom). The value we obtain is 0.702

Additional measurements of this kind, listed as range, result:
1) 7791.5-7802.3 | 0.7096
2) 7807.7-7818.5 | 0.7076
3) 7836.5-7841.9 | 0.6533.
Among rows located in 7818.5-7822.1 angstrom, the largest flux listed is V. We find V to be 0.6816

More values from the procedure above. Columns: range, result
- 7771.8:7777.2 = 0.6818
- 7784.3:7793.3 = 0.668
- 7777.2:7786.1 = 0.6814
